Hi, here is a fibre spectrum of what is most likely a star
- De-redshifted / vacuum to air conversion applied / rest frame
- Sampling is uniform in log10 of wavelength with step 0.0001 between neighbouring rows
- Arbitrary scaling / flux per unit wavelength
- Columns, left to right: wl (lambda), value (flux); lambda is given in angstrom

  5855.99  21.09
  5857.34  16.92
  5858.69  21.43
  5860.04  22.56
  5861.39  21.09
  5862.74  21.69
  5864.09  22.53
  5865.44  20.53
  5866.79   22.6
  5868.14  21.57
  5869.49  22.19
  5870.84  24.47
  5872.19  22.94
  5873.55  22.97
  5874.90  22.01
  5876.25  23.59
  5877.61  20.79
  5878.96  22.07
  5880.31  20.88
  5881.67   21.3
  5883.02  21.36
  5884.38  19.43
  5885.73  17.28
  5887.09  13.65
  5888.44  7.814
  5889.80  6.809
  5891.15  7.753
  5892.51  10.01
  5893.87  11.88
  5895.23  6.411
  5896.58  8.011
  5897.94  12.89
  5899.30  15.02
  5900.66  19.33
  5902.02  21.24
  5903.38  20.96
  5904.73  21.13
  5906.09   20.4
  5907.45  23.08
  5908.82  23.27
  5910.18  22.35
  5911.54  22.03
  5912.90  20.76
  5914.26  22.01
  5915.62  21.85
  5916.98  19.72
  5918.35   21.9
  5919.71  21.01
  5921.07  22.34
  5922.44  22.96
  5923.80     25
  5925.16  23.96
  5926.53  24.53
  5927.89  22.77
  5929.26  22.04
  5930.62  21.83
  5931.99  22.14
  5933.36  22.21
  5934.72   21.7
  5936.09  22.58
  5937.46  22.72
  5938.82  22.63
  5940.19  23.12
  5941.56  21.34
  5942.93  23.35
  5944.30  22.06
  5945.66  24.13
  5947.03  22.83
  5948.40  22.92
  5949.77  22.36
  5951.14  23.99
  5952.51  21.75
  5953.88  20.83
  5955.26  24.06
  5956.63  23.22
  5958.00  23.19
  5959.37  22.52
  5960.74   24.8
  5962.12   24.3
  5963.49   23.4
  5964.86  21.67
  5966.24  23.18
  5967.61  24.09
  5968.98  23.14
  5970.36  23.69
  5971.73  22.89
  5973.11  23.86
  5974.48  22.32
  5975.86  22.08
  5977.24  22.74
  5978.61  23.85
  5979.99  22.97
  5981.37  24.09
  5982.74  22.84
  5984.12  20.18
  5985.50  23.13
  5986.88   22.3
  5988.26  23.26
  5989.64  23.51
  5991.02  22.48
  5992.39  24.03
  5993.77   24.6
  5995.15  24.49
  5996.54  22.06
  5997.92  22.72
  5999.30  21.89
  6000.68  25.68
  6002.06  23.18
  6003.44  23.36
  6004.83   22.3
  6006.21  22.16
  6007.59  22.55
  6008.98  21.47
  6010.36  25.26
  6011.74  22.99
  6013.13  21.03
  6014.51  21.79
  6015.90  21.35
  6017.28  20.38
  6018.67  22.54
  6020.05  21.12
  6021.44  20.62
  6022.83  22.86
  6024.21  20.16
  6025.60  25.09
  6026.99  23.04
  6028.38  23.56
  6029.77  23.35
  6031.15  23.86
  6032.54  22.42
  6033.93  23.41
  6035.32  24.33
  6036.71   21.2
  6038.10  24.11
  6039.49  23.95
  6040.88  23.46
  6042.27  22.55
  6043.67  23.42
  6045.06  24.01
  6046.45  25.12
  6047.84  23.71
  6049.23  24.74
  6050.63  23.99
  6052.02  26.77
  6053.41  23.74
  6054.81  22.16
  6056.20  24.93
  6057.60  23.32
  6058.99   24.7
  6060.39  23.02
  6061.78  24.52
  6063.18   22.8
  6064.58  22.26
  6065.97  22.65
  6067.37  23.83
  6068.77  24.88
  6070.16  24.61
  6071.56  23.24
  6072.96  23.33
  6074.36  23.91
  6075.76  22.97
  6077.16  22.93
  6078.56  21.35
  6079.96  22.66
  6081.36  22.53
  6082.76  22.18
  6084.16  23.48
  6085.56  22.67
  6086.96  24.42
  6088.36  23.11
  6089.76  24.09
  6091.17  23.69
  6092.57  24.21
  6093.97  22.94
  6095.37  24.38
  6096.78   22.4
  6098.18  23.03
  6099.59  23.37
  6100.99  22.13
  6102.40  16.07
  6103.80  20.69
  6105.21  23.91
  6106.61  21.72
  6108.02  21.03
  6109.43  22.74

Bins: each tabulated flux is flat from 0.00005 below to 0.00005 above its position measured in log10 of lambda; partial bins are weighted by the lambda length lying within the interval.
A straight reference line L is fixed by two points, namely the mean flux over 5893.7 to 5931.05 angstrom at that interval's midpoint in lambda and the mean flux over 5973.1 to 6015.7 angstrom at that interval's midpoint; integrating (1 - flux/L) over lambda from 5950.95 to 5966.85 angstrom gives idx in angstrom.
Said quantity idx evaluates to -1.0 angstrom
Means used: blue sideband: 20.1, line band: 23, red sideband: 22.9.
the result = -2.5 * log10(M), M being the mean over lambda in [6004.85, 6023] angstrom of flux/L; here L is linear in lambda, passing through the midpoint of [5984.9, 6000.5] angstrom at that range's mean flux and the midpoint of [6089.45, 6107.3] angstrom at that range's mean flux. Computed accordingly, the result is 0.052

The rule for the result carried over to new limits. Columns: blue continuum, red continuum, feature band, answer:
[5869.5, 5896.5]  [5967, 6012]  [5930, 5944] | -0.12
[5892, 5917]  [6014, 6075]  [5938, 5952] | -0.17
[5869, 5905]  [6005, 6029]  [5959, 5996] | -0.13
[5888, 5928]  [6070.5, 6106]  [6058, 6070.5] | -0.07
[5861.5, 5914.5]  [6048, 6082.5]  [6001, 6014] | -0.04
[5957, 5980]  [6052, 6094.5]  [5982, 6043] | 0.02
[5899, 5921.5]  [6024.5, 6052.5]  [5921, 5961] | -0.05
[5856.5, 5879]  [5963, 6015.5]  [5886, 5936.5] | 0.19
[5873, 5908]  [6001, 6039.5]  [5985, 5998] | -0.09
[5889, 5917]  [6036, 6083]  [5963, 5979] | -0.17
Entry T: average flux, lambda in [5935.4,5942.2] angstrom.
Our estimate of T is 22.5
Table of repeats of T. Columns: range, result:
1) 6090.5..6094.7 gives 23.7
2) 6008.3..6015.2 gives 22.5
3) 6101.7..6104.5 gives 18.4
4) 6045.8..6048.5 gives 24.4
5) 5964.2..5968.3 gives 23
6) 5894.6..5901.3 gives 12.3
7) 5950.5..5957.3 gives 22.7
